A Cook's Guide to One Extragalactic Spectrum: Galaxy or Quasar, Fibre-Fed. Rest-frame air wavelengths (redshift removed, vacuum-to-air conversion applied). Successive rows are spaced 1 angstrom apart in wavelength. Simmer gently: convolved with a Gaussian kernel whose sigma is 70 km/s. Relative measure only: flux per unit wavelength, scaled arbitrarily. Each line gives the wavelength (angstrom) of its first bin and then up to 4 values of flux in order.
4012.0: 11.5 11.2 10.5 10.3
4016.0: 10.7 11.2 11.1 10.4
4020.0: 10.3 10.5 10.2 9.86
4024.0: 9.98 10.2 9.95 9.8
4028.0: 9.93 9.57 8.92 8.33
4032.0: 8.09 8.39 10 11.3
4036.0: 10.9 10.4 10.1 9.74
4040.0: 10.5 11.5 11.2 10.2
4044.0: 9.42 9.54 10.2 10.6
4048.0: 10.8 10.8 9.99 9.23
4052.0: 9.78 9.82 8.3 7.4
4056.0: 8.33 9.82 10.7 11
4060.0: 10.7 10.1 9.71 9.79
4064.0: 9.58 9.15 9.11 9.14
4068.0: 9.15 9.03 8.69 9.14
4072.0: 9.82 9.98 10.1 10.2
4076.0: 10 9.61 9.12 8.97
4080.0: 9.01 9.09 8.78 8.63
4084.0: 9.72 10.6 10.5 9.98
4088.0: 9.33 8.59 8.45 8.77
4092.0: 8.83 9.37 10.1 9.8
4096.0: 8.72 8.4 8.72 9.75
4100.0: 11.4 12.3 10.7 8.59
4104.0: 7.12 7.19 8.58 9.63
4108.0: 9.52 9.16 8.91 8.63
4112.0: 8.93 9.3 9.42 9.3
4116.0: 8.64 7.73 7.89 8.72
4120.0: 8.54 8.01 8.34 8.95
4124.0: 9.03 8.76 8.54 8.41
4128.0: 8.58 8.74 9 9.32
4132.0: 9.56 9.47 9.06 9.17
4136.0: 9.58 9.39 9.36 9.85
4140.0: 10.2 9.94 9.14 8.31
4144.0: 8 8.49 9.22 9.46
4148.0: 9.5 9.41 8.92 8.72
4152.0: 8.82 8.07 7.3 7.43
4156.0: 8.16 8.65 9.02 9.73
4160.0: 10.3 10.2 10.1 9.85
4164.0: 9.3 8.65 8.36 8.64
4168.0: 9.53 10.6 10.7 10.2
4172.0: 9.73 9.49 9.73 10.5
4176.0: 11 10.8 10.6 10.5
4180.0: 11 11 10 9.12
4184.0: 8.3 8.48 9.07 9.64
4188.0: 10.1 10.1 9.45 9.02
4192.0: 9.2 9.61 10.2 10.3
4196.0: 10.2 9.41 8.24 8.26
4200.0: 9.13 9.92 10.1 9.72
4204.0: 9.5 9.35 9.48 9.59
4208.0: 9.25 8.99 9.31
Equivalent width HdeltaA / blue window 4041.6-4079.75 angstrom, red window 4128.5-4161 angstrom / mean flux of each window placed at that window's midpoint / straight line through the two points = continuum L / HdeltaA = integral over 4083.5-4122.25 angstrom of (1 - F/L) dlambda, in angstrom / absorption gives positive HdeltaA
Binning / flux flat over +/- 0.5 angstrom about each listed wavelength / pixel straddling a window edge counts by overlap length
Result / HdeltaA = 1.0 angstrom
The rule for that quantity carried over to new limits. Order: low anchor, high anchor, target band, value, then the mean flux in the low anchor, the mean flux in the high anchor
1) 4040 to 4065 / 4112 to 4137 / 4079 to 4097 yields 0.2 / 9.93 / 8.85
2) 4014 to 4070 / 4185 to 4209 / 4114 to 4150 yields 2.6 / 9.9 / 9.48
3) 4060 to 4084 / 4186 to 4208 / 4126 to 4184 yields 0.7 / 9.42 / 9.53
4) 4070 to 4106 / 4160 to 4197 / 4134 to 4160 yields 1.8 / 9.39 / 9.81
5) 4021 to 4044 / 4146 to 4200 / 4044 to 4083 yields 1.1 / 9.96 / 9.48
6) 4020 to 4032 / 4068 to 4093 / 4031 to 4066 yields -1.2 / 9.7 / 9.37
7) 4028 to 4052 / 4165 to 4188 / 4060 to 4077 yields 0.6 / 9.98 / 9.84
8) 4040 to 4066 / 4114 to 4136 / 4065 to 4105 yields 0.1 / 9.9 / 8.78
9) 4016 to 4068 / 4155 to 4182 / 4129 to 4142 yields 0.5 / 9.91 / 9.82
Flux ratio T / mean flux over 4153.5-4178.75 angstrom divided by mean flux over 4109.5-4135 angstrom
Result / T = 1.09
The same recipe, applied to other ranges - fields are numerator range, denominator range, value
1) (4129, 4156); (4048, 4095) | 0.95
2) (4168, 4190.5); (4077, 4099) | 1.08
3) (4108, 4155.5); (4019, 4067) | 0.90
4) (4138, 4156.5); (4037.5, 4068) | 0.90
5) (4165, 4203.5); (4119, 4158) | 1.09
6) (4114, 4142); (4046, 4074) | 0.93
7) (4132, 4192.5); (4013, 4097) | 0.97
